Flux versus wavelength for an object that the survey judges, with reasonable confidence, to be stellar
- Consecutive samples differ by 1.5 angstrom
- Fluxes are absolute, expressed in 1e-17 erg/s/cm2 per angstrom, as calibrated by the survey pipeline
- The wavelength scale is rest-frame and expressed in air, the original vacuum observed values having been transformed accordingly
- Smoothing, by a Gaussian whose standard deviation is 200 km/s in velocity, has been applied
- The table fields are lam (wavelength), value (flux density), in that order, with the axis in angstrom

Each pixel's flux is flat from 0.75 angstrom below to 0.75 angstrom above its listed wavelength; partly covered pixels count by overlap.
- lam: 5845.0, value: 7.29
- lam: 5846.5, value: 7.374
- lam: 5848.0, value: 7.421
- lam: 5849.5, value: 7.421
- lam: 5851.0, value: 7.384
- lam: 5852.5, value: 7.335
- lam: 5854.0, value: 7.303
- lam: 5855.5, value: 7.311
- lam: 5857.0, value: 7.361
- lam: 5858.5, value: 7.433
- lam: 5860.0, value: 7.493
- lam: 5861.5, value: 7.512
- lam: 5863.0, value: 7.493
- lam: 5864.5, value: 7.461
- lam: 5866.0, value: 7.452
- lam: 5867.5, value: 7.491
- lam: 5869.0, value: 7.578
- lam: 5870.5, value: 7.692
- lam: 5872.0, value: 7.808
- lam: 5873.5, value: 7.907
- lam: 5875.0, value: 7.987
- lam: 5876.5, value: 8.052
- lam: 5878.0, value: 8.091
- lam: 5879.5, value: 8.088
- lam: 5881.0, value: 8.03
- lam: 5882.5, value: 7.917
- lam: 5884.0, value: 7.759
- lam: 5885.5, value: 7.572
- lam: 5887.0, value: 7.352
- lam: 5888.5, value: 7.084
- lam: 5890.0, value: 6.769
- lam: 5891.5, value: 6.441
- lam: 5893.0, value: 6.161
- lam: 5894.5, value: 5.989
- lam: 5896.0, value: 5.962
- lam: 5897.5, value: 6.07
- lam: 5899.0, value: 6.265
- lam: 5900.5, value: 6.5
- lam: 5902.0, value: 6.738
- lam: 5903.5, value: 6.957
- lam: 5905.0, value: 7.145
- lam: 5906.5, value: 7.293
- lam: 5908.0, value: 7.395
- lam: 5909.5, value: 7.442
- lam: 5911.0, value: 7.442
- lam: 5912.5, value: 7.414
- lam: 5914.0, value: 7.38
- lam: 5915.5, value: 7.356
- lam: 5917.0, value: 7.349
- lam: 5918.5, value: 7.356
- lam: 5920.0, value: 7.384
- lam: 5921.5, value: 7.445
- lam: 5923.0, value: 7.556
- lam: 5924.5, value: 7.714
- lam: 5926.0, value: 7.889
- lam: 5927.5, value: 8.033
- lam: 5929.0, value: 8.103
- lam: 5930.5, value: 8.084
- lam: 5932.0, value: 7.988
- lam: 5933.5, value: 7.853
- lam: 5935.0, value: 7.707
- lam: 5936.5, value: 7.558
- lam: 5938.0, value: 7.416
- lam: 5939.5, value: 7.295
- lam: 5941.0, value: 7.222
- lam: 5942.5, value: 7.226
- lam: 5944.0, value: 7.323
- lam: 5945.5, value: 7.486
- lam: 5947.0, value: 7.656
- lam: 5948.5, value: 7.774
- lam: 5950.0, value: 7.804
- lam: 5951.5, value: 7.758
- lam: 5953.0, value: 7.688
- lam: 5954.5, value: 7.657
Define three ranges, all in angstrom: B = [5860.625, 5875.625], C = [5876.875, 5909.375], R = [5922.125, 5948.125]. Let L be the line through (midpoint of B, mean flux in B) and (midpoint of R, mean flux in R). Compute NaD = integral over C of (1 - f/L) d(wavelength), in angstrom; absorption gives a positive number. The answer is 2.5 angstrom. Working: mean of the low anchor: 7.63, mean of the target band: 7.05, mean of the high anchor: 7.65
